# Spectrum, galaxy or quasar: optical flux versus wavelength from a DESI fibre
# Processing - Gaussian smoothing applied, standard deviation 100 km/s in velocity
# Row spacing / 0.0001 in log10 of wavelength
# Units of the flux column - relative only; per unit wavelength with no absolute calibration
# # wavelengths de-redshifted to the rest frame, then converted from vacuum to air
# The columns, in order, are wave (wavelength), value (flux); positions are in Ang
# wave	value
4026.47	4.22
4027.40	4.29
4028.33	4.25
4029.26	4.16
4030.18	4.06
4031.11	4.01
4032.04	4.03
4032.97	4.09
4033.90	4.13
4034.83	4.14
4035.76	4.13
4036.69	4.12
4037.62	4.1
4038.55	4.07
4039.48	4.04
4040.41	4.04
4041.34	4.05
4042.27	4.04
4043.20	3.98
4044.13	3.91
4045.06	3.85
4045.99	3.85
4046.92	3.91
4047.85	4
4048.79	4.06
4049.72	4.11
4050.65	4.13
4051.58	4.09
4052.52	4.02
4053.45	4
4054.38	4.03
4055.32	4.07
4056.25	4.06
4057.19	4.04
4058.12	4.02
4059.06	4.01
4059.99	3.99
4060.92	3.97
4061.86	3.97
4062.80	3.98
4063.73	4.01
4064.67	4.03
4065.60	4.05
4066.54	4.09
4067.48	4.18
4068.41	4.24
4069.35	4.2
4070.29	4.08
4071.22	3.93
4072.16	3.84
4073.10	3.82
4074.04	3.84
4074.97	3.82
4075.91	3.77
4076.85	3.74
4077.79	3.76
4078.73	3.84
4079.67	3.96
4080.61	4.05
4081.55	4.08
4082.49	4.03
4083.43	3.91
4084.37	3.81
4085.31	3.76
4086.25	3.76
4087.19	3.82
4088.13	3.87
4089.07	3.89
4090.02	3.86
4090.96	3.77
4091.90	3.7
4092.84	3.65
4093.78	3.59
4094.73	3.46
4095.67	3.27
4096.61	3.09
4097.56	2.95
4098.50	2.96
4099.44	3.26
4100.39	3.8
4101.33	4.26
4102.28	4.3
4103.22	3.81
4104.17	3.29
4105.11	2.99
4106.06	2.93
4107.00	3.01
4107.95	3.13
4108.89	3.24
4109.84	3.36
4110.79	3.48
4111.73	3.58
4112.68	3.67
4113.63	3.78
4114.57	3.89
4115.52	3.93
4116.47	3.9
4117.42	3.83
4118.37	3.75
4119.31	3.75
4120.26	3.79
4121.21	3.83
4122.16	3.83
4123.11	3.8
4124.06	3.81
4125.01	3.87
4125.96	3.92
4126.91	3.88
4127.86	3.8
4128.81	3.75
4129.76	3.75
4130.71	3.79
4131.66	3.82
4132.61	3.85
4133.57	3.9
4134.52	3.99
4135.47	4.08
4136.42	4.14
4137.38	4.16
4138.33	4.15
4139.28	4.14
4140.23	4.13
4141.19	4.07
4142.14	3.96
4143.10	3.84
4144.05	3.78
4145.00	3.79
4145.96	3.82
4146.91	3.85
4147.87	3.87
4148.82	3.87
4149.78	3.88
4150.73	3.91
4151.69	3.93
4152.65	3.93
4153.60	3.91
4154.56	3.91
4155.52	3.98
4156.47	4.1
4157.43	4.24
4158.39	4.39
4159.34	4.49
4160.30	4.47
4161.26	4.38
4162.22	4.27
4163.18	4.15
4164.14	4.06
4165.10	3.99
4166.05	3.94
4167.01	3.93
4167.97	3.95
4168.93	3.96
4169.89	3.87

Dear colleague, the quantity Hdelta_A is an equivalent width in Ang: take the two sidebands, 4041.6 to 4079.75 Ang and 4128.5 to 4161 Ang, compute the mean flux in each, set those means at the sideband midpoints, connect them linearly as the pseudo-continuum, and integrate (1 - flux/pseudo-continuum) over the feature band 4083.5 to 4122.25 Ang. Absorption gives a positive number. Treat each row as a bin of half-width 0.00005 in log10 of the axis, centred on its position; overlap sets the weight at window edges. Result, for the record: 3.8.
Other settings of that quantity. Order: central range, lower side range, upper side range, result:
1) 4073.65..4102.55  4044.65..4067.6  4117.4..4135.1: 1.5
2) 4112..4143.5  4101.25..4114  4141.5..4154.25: -1.9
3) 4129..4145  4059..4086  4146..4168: 0.3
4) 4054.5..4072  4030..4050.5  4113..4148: -0.2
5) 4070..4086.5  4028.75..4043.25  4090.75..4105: -0.8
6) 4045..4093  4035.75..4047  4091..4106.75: -2.7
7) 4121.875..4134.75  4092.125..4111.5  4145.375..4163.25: -0.4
